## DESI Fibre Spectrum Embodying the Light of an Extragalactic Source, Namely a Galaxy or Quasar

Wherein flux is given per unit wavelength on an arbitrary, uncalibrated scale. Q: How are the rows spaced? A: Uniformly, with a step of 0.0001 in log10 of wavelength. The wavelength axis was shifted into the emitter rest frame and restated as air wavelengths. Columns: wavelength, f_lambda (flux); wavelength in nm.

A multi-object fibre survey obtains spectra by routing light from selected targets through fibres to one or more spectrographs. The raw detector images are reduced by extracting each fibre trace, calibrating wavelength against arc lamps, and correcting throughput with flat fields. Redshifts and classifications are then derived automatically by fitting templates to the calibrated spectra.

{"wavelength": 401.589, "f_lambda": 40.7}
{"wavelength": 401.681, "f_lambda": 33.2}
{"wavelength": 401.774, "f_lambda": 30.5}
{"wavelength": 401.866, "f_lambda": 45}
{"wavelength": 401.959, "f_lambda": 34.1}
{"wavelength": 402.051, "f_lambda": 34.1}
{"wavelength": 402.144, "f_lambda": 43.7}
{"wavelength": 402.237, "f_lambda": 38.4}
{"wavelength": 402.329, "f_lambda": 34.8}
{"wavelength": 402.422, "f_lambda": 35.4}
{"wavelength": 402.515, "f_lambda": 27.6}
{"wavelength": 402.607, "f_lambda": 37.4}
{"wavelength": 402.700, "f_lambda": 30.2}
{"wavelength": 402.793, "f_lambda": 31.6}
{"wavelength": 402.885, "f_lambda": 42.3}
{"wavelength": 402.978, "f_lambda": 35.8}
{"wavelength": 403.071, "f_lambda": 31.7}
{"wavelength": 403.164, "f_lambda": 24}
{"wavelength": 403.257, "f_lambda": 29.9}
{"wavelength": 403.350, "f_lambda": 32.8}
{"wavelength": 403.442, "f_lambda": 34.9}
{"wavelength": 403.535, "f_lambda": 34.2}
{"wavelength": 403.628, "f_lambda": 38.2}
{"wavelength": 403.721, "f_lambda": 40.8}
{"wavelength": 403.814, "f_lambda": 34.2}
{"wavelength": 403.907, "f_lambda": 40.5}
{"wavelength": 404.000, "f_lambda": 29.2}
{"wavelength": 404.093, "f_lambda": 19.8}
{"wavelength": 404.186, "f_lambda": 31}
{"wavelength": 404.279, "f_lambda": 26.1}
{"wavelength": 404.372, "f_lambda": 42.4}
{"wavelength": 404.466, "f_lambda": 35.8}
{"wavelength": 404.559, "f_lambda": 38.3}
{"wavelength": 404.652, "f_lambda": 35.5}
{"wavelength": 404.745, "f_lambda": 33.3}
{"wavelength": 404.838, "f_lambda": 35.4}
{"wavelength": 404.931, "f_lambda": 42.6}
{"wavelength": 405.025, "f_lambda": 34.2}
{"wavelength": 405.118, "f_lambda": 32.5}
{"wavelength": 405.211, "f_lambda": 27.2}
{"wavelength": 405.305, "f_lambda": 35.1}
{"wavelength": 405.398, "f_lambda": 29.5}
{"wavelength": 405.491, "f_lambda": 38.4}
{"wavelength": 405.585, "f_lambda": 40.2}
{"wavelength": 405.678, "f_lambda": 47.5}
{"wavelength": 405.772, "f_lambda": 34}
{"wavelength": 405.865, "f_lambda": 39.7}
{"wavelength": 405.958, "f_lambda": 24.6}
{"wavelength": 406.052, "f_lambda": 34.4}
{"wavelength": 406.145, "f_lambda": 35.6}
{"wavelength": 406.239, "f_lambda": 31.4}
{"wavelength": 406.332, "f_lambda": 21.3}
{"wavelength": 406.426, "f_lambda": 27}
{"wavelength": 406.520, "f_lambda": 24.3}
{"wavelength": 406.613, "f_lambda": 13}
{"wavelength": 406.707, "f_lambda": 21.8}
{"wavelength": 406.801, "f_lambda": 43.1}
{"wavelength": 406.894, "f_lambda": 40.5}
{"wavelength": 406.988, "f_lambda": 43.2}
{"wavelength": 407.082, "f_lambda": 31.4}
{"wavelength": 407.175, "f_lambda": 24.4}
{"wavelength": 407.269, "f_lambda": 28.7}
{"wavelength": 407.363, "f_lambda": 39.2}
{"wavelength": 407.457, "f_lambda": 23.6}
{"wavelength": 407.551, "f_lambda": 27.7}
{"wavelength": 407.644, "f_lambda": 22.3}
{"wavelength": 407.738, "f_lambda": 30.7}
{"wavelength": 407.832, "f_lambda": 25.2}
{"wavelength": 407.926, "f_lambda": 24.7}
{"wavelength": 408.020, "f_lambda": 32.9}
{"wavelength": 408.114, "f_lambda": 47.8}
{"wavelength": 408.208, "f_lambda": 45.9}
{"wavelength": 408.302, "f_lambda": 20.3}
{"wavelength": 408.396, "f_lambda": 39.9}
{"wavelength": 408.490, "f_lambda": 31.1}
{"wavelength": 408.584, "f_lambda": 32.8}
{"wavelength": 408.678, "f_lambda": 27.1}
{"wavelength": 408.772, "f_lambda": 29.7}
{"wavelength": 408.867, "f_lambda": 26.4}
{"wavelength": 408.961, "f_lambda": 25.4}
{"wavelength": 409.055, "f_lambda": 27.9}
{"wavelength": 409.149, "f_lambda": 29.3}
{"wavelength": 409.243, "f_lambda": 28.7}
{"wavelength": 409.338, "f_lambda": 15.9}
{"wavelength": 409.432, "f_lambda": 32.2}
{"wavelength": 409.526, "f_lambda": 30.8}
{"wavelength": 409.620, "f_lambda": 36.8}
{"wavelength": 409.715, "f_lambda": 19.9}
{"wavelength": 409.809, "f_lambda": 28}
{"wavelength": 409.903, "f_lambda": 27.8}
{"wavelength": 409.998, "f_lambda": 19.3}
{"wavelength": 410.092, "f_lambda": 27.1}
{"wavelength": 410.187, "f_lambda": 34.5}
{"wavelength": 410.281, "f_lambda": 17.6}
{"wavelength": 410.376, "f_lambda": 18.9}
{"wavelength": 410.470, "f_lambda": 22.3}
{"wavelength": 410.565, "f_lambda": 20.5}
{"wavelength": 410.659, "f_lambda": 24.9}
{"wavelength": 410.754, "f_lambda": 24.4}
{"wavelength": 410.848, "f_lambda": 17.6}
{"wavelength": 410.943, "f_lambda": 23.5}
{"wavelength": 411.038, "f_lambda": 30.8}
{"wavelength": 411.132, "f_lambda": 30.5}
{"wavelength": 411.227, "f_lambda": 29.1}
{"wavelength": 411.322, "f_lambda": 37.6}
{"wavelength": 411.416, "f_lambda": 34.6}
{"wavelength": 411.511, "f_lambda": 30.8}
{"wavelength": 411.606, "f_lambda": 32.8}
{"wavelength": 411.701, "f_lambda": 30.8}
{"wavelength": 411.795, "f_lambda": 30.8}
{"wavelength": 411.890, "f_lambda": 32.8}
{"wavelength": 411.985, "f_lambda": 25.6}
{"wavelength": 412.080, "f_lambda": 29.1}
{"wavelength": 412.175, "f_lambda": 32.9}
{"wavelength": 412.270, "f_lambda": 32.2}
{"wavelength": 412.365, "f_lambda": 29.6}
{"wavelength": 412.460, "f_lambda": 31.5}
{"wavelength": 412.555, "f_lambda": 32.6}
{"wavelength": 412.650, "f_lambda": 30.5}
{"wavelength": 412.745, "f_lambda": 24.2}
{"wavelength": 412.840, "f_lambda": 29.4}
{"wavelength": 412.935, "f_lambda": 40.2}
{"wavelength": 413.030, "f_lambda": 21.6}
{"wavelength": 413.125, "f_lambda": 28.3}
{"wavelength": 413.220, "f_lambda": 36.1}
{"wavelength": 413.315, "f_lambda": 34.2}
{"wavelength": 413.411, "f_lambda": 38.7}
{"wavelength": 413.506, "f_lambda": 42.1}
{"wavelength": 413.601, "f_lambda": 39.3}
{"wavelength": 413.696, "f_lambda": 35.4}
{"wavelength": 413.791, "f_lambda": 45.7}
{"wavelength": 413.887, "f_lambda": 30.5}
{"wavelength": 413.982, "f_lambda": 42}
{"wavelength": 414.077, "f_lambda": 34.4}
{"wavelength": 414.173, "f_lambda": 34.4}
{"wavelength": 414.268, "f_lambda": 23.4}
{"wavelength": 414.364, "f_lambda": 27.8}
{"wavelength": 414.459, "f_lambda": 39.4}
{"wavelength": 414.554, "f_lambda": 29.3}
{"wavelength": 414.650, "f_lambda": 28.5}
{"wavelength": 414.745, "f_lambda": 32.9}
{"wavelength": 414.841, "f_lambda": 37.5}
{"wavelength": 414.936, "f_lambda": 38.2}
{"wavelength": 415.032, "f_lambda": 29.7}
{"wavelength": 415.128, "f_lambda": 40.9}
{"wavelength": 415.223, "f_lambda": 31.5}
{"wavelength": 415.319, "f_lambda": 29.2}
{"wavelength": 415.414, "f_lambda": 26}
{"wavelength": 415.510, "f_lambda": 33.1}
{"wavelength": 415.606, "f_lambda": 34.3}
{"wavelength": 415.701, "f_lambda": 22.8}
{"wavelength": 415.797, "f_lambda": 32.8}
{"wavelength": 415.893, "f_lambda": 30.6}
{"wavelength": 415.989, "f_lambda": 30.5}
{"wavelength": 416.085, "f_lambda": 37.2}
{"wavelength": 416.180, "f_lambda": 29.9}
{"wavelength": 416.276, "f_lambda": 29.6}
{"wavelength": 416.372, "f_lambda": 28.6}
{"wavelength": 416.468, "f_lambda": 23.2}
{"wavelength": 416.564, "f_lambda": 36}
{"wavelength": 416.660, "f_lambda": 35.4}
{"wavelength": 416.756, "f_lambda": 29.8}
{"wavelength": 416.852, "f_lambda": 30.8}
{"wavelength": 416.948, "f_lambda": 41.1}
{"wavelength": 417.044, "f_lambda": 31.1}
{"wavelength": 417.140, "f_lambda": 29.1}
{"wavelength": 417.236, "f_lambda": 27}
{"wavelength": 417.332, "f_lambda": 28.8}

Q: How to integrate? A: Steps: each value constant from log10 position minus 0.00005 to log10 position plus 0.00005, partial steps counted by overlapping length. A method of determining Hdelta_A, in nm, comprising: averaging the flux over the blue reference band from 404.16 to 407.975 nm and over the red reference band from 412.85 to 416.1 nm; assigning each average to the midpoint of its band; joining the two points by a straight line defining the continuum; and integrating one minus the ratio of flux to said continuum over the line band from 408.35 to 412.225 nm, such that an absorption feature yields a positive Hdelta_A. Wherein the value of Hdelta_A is 0.56 nm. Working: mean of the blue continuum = 32.1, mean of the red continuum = 33.4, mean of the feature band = 28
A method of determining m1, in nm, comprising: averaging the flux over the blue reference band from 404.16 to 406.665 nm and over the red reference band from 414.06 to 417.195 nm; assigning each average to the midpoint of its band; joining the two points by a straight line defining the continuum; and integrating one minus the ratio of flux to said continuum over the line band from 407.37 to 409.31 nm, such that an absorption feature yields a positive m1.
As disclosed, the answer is 0.15 nm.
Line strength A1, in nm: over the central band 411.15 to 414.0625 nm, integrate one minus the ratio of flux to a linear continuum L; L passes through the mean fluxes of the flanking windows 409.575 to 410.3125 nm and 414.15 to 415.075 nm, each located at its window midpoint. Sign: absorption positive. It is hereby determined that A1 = -0.32 nm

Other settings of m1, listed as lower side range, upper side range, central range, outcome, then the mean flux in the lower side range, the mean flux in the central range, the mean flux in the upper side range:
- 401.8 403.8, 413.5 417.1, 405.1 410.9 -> 0.81 nm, 35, 29.4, 32.9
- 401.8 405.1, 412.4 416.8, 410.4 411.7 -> 0.22 nm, 34.7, 27.6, 32.6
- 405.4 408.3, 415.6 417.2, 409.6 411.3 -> 0.35 nm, 31.9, 25.2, 31.2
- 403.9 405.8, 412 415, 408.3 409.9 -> 0.25 nm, 34.6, 28.6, 33.2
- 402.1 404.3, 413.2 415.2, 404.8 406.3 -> -0.05 nm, 33.6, 35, 35.2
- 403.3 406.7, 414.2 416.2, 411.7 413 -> 0.06 nm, 33.1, 30.8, 31.8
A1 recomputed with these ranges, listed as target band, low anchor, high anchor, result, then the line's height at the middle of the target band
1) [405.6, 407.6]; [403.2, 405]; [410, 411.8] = 0.02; 31.7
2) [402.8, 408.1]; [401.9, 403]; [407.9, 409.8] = 0.09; 33.1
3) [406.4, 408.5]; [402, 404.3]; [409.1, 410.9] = -0.20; 28.3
